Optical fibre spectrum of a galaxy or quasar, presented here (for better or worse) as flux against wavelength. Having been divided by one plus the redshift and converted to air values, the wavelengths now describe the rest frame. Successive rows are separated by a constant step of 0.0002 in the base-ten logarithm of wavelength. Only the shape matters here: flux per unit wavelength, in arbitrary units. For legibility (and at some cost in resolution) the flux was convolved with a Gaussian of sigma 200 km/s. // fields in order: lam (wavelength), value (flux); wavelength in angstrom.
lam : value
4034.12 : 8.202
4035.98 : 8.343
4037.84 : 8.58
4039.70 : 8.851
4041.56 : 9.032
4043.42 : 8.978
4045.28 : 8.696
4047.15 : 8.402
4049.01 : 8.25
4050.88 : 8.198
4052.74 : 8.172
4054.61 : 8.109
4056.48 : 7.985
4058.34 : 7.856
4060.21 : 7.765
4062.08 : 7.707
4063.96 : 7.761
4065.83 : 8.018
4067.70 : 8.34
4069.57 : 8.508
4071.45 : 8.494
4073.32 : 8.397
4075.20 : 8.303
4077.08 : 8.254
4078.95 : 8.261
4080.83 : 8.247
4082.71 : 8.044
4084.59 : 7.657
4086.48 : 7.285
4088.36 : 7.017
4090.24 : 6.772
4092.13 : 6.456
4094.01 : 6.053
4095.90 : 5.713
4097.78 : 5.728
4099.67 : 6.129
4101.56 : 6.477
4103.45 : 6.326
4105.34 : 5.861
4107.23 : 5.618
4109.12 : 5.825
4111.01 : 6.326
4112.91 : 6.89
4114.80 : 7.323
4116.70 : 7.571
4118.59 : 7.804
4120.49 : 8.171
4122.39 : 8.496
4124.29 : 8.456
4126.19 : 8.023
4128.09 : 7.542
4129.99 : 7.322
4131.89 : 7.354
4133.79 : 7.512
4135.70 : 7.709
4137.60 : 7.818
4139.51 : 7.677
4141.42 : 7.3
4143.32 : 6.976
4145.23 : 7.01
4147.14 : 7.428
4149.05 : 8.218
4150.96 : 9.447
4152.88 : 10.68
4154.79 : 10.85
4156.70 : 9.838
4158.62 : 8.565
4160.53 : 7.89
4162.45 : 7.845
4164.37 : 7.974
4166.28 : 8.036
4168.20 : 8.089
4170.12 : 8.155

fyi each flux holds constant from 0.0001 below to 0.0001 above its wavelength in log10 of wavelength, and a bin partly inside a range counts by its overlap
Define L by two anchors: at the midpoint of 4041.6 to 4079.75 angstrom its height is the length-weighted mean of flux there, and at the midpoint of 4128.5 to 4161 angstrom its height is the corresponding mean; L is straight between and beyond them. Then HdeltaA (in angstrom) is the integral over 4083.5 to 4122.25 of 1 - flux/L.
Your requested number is 7.2 angstrom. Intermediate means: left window 8.24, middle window 6.69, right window 8.21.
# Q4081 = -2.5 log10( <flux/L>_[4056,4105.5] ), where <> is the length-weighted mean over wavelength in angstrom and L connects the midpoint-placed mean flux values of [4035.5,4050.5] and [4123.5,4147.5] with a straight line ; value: 0.112 mag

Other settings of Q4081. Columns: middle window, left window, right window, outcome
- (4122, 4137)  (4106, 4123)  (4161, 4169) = -0.064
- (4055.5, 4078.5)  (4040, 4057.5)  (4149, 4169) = 0.051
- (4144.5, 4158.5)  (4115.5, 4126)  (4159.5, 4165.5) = -0.141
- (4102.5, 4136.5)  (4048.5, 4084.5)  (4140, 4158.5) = 0.169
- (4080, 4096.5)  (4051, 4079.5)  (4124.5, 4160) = 0.158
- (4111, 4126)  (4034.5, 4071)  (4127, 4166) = 0.063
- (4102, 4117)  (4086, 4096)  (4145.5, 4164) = 0.133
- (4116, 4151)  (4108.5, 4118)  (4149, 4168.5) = 0.000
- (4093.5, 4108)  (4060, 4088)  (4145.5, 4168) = 0.350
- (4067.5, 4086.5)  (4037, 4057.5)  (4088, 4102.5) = -0.155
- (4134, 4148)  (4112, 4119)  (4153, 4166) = 0.116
